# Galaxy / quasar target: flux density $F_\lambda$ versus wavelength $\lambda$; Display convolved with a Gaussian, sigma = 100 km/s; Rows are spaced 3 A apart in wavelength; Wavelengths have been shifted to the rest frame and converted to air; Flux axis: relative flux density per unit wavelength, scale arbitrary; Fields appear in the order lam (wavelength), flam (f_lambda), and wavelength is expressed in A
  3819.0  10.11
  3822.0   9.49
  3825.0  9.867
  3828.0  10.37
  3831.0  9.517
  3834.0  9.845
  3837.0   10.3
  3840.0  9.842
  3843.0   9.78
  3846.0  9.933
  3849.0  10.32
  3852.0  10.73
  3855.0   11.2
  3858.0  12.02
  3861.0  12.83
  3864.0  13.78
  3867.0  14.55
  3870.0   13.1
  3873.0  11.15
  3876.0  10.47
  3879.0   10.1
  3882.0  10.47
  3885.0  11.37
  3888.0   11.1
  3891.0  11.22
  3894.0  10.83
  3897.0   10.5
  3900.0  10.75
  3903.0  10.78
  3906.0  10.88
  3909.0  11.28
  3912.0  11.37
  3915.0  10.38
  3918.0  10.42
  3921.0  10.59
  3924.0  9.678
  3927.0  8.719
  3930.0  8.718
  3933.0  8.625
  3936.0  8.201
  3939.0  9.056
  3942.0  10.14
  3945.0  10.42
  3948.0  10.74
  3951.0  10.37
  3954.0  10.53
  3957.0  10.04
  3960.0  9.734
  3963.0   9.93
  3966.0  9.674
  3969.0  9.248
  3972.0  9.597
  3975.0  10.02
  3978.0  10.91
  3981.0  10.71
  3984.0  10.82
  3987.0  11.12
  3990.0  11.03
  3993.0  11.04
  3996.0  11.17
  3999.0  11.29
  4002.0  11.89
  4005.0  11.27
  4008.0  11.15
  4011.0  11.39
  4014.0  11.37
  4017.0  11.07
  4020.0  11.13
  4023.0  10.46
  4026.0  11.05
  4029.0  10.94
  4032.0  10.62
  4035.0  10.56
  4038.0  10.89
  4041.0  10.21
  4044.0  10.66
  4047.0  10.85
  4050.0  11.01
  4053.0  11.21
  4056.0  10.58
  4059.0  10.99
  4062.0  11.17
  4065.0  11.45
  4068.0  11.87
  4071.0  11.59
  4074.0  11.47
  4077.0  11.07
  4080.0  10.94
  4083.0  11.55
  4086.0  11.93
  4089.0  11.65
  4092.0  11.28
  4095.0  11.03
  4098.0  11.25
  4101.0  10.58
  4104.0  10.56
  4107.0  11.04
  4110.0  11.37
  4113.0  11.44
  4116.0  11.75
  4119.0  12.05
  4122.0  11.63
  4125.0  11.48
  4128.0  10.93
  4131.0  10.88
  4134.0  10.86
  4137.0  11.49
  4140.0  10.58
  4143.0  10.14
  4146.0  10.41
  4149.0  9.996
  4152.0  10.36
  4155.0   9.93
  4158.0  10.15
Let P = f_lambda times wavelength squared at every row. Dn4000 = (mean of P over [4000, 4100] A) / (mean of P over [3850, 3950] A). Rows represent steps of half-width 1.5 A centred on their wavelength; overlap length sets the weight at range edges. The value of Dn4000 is 1.1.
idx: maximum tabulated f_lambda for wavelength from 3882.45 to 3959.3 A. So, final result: 11.37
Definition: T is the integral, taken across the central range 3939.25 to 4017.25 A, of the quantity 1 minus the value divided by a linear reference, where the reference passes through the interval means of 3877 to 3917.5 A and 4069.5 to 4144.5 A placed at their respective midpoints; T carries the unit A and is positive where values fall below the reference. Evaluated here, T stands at 2.7 A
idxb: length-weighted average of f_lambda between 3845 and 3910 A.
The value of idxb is 11.3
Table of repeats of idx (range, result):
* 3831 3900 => 14.55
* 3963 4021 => 11.89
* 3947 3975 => 10.74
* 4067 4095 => 11.93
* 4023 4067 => 11.45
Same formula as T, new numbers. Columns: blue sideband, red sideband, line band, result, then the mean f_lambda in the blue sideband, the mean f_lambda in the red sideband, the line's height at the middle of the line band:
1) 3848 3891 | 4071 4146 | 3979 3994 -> 0.6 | 11.7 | 11.2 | 11.4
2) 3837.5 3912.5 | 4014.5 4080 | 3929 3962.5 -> 4.2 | 11.2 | 11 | 11.1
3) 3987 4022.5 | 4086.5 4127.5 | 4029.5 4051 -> 1.1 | 11.2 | 11.3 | 11.3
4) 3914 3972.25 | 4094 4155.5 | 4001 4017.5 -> -1.9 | 9.74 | 11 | 10.2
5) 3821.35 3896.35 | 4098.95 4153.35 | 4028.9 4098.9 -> -0.9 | 11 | 11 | 11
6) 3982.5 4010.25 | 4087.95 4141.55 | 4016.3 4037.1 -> 0.7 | 11.2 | 11.2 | 11.2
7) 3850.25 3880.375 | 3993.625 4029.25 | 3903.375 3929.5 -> 3.0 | 12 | 11.2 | 11.7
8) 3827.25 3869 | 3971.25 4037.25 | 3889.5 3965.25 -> 6.0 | 11.1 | 11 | 11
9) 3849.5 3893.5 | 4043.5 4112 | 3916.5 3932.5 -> 2.7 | 11.7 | 11.2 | 11.5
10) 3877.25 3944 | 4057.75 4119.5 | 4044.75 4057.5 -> 0.2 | 10.2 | 11.3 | 11.1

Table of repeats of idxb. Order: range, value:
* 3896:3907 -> 10.7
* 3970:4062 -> 10.9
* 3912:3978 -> 9.82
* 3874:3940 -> 10.3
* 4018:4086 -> 11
